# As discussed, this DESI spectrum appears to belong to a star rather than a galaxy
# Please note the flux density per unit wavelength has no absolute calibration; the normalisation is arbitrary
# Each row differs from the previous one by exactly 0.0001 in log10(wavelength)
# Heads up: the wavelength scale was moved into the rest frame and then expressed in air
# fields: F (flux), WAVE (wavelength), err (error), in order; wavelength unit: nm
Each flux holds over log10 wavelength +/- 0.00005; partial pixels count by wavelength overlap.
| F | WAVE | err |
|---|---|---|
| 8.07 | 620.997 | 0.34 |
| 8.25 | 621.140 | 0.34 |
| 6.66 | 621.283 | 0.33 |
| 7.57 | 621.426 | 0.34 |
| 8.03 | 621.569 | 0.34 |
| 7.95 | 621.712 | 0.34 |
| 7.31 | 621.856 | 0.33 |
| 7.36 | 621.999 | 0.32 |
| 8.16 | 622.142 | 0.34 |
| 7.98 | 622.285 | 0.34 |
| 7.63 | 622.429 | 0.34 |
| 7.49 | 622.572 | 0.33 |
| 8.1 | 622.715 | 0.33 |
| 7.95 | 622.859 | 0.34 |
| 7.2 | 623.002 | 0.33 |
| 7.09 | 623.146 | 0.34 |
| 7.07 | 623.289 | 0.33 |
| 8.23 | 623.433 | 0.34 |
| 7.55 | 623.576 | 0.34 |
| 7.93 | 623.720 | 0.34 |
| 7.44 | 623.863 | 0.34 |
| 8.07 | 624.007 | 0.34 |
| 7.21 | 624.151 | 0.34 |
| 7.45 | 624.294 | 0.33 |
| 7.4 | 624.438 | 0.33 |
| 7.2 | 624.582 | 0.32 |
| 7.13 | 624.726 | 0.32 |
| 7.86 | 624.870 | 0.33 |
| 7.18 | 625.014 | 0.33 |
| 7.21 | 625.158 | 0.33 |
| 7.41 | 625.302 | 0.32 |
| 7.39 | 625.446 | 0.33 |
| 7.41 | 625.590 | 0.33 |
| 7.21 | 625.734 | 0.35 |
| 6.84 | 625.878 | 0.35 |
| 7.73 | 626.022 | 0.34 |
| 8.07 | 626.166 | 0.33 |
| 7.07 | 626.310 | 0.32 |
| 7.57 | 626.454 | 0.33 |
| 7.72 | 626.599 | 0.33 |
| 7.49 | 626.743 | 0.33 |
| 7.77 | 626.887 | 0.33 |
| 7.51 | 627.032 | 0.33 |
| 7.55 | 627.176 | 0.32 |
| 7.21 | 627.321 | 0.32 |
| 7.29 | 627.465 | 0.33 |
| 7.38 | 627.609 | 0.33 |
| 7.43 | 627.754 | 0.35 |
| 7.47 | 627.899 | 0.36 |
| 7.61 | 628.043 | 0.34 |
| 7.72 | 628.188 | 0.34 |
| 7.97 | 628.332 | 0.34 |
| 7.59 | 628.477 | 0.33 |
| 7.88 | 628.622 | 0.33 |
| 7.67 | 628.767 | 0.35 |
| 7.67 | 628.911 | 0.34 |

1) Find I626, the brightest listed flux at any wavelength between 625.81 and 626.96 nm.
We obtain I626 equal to 8.07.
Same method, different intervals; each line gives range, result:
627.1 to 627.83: 7.55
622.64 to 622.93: 8.1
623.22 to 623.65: 8.23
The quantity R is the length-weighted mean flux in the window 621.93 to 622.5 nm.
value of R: 7.78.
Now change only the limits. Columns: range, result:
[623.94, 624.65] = 7.46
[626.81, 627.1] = 7.63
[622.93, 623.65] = 7.43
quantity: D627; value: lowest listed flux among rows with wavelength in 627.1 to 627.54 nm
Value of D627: 7.21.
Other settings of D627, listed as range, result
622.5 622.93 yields 7.49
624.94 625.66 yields 7.18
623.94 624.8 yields 7.13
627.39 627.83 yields 7.29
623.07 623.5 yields 7.07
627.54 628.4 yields 7.38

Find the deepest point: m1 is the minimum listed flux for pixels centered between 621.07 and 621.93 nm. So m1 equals 6.66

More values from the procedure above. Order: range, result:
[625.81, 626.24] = 6.84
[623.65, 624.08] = 7.44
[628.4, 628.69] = 7.59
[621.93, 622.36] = 7.36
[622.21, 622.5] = 7.63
